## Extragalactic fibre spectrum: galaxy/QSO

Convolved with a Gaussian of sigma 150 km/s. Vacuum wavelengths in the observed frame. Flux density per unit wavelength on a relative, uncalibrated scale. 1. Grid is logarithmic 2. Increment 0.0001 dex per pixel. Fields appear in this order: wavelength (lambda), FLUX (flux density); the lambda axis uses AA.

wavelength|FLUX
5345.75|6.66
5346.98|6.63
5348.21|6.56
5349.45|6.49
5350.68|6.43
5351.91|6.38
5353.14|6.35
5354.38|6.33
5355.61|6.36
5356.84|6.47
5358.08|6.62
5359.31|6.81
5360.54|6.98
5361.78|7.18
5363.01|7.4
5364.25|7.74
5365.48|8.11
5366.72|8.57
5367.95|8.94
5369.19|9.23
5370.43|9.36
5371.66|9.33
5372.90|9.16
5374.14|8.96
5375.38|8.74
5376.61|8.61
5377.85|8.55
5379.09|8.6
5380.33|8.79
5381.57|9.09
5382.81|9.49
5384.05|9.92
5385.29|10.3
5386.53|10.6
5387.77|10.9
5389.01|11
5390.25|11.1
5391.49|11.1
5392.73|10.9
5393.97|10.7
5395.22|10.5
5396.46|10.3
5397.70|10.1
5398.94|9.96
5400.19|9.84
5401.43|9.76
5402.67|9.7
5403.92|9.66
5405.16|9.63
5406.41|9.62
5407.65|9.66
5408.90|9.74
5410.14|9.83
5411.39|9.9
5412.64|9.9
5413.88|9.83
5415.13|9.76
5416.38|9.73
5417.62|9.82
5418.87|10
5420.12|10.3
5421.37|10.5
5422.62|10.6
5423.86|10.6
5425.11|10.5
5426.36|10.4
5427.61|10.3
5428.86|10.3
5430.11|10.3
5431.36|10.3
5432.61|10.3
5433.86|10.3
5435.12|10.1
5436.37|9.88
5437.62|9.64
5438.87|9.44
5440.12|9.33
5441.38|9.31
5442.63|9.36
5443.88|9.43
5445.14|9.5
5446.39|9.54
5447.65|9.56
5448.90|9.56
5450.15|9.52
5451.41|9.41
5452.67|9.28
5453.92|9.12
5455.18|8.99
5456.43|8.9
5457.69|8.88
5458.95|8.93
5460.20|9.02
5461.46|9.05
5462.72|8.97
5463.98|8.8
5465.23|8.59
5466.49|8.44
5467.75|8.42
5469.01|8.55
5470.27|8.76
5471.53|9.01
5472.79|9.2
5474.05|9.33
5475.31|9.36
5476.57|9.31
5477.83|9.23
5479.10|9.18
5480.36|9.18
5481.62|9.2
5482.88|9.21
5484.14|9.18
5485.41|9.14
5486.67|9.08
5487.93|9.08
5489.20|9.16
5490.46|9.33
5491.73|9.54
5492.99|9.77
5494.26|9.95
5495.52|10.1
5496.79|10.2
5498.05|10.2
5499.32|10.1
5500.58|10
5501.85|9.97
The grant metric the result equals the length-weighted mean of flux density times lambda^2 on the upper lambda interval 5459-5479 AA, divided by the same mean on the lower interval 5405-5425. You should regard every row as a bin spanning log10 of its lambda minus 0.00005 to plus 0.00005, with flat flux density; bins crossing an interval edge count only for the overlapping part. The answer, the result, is 0.91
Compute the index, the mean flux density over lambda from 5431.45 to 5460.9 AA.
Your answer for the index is 9.46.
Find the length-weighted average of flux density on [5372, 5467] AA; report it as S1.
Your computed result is 9.72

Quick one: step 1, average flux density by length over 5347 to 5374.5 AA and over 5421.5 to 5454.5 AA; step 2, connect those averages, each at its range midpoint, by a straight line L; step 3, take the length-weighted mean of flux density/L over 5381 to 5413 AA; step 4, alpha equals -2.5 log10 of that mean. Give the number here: -0.18 mag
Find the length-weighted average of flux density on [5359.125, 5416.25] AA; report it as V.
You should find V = 9.46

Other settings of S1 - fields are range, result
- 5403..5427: 9.99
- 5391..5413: 10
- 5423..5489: 9.39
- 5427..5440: 10.1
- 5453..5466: 8.93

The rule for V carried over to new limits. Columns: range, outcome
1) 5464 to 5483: 8.99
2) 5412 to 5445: 10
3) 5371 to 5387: 9.23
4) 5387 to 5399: 10.7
